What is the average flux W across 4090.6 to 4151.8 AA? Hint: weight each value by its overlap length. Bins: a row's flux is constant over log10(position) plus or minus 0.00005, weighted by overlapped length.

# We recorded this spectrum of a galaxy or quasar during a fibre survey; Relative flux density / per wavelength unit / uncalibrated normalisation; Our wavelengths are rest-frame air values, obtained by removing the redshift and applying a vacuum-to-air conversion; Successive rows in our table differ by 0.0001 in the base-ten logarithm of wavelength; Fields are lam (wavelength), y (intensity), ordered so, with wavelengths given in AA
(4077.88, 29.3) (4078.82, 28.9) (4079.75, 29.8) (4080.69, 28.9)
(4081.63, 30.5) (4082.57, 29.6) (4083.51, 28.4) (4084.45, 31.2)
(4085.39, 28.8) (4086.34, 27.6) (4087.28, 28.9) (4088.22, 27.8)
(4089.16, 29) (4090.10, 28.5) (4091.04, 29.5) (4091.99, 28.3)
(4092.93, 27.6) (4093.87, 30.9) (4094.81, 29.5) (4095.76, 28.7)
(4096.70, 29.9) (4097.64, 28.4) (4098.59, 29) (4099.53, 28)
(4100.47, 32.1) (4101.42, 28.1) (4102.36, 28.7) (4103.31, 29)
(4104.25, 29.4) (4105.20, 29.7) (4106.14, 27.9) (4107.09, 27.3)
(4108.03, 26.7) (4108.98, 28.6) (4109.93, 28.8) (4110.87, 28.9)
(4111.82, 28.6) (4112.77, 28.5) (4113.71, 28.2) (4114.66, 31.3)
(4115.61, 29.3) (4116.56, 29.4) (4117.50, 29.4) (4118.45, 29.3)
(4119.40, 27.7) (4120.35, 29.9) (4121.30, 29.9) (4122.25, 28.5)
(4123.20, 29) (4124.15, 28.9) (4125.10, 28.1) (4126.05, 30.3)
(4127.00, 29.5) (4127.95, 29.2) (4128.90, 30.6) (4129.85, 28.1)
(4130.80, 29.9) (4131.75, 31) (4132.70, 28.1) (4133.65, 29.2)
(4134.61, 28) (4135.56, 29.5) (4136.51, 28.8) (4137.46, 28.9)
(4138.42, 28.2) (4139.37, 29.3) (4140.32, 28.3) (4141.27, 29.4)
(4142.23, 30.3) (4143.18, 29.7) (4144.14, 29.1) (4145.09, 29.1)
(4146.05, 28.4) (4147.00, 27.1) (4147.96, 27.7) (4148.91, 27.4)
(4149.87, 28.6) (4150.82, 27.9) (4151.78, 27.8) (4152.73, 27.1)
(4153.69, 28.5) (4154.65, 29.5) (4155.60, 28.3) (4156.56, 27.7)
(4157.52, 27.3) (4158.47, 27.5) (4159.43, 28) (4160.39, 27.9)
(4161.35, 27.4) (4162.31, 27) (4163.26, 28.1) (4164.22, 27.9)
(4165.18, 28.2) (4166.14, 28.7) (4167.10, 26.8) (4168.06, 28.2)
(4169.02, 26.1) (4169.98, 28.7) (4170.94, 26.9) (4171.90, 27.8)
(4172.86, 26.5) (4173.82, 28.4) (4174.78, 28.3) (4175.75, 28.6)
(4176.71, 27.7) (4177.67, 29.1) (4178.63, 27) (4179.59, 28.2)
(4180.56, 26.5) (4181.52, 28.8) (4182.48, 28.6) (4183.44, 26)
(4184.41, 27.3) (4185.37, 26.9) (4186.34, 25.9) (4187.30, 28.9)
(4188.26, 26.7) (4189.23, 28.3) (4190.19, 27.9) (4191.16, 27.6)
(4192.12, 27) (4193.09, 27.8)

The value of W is 28.9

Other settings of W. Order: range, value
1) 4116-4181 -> 28.4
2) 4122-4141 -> 29.1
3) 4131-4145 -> 29.1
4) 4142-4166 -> 28.1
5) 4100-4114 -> 28.7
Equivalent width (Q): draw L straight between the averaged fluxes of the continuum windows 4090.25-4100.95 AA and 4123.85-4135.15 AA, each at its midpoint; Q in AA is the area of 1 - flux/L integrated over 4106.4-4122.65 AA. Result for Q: 0.2 AA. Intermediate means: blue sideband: 29.2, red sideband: 29.3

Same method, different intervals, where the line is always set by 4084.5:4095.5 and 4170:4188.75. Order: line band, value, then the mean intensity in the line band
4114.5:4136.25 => -0.7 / 29.3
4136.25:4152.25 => -0.3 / 28.6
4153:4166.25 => 0.0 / 28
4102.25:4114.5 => 0.0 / 28.5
